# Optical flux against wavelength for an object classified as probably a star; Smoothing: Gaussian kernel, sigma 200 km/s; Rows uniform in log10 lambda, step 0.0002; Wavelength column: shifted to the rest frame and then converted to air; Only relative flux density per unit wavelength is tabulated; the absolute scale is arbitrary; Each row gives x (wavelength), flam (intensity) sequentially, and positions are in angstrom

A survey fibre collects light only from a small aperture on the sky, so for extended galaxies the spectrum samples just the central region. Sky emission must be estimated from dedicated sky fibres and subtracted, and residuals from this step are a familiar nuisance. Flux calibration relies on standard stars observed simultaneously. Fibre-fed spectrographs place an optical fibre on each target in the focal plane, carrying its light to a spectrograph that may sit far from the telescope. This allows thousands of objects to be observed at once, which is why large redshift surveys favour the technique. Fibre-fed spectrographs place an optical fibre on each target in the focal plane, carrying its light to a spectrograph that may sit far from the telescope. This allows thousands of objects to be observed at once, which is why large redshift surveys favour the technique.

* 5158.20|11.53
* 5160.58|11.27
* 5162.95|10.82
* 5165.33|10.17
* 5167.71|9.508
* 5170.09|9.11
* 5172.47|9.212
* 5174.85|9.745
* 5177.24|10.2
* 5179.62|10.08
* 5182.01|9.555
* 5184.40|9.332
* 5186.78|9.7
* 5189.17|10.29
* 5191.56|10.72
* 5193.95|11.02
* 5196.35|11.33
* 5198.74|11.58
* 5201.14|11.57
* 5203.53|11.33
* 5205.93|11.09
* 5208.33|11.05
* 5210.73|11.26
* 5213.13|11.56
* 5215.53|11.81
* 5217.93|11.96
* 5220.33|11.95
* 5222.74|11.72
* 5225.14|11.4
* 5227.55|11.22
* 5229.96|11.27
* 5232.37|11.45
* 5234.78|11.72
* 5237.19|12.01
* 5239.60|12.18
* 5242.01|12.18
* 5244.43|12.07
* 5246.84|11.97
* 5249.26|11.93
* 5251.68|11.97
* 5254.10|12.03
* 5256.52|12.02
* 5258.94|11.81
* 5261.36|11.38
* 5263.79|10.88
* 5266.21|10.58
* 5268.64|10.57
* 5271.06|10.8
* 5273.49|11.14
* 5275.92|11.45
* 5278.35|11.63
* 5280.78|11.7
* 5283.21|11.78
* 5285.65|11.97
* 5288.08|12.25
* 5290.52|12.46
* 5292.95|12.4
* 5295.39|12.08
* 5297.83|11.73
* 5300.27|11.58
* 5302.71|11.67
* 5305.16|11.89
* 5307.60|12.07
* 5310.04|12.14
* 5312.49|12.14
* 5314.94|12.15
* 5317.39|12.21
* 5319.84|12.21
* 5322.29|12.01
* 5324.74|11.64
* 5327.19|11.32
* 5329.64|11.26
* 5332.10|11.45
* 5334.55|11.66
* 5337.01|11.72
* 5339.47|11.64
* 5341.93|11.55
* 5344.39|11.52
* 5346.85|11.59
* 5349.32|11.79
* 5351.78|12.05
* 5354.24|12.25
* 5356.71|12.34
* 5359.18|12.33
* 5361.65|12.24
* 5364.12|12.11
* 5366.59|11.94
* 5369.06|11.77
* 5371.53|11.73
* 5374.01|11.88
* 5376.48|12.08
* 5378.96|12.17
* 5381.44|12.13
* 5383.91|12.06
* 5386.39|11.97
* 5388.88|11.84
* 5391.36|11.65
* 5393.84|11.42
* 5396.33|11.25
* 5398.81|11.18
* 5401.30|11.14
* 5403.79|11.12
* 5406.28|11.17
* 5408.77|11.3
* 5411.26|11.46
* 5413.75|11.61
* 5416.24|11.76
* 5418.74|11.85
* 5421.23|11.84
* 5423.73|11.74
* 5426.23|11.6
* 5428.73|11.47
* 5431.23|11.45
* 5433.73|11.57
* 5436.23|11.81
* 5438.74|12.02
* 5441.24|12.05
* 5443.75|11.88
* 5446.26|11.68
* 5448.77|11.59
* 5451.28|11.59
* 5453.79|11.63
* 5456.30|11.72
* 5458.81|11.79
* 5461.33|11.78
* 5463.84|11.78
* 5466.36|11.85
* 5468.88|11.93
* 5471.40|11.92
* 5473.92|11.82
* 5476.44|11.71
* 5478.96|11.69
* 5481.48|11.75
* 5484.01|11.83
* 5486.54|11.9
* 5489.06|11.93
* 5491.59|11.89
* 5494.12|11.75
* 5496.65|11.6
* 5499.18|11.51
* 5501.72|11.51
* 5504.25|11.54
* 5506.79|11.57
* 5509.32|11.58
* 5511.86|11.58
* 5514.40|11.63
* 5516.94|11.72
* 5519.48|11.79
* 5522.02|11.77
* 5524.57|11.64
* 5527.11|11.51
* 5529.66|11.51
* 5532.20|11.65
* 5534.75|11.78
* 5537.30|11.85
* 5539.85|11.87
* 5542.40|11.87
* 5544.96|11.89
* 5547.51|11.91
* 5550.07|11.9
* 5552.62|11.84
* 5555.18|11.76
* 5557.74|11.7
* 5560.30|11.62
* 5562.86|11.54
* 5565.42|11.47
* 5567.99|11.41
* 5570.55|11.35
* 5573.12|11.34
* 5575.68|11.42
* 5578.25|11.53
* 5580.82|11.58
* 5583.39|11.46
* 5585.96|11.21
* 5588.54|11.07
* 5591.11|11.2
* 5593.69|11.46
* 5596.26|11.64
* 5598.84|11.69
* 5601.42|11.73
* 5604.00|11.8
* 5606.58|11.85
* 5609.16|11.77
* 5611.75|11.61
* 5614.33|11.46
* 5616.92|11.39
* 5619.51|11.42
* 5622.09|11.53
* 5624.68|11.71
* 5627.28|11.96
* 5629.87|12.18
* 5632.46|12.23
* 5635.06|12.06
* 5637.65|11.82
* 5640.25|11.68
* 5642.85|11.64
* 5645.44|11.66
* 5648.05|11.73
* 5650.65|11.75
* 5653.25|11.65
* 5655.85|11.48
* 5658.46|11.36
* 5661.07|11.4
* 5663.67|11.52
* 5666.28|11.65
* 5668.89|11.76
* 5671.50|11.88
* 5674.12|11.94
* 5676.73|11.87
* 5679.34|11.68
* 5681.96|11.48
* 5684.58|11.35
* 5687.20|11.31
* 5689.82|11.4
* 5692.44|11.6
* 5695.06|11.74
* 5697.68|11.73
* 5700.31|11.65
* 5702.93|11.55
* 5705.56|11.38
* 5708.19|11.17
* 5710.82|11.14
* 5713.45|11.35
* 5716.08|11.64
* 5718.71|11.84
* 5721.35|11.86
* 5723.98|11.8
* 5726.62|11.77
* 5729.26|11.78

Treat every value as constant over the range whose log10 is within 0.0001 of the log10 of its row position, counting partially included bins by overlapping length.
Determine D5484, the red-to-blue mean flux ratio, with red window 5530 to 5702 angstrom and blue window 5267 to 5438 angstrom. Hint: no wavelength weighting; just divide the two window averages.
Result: 0.99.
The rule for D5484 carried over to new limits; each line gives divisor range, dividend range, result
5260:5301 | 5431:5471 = 1.02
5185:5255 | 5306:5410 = 1.03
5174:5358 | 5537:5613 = 1.01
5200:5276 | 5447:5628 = 1.01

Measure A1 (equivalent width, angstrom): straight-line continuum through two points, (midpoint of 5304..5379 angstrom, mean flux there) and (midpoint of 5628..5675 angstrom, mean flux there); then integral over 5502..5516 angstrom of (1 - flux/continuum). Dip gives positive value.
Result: 0.3 angstrom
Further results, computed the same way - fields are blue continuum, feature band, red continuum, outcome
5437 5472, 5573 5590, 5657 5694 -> 0.4 angstrom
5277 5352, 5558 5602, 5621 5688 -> 1.0 angstrom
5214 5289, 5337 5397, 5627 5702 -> -1.2 angstrom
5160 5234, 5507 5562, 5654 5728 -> -1.9 angstrom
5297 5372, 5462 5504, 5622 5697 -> 0.1 angstrom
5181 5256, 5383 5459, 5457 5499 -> 0.6 angstrom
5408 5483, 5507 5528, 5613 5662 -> 0.1 angstrom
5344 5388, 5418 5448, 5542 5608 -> 0.3 angstrom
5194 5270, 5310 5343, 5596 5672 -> -0.5 angstrom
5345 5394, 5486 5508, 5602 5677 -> 0.3 angstrom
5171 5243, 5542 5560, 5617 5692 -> -0.5 angstrom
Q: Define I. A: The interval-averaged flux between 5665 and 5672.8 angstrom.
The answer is 11.8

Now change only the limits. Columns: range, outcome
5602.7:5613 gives 11.8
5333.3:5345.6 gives 11.6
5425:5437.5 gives 11.6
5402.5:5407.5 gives 11.1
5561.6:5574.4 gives 11.4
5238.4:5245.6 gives 12.1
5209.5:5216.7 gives 11.5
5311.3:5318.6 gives 12.2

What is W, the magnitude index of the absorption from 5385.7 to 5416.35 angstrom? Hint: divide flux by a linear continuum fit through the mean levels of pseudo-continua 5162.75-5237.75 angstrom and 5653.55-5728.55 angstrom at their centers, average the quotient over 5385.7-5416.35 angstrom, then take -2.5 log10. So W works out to -0.03 mag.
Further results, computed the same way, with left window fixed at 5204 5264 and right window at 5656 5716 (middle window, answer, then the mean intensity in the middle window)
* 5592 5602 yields 0.00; 11.6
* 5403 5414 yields 0.03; 11.3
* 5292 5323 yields -0.03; 12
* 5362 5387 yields -0.03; 12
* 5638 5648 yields -0.01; 11.7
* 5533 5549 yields -0.02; 11.9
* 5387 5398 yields 0.01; 11.5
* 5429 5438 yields 0.00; 11.6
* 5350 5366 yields -0.05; 12.2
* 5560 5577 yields 0.01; 11.4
